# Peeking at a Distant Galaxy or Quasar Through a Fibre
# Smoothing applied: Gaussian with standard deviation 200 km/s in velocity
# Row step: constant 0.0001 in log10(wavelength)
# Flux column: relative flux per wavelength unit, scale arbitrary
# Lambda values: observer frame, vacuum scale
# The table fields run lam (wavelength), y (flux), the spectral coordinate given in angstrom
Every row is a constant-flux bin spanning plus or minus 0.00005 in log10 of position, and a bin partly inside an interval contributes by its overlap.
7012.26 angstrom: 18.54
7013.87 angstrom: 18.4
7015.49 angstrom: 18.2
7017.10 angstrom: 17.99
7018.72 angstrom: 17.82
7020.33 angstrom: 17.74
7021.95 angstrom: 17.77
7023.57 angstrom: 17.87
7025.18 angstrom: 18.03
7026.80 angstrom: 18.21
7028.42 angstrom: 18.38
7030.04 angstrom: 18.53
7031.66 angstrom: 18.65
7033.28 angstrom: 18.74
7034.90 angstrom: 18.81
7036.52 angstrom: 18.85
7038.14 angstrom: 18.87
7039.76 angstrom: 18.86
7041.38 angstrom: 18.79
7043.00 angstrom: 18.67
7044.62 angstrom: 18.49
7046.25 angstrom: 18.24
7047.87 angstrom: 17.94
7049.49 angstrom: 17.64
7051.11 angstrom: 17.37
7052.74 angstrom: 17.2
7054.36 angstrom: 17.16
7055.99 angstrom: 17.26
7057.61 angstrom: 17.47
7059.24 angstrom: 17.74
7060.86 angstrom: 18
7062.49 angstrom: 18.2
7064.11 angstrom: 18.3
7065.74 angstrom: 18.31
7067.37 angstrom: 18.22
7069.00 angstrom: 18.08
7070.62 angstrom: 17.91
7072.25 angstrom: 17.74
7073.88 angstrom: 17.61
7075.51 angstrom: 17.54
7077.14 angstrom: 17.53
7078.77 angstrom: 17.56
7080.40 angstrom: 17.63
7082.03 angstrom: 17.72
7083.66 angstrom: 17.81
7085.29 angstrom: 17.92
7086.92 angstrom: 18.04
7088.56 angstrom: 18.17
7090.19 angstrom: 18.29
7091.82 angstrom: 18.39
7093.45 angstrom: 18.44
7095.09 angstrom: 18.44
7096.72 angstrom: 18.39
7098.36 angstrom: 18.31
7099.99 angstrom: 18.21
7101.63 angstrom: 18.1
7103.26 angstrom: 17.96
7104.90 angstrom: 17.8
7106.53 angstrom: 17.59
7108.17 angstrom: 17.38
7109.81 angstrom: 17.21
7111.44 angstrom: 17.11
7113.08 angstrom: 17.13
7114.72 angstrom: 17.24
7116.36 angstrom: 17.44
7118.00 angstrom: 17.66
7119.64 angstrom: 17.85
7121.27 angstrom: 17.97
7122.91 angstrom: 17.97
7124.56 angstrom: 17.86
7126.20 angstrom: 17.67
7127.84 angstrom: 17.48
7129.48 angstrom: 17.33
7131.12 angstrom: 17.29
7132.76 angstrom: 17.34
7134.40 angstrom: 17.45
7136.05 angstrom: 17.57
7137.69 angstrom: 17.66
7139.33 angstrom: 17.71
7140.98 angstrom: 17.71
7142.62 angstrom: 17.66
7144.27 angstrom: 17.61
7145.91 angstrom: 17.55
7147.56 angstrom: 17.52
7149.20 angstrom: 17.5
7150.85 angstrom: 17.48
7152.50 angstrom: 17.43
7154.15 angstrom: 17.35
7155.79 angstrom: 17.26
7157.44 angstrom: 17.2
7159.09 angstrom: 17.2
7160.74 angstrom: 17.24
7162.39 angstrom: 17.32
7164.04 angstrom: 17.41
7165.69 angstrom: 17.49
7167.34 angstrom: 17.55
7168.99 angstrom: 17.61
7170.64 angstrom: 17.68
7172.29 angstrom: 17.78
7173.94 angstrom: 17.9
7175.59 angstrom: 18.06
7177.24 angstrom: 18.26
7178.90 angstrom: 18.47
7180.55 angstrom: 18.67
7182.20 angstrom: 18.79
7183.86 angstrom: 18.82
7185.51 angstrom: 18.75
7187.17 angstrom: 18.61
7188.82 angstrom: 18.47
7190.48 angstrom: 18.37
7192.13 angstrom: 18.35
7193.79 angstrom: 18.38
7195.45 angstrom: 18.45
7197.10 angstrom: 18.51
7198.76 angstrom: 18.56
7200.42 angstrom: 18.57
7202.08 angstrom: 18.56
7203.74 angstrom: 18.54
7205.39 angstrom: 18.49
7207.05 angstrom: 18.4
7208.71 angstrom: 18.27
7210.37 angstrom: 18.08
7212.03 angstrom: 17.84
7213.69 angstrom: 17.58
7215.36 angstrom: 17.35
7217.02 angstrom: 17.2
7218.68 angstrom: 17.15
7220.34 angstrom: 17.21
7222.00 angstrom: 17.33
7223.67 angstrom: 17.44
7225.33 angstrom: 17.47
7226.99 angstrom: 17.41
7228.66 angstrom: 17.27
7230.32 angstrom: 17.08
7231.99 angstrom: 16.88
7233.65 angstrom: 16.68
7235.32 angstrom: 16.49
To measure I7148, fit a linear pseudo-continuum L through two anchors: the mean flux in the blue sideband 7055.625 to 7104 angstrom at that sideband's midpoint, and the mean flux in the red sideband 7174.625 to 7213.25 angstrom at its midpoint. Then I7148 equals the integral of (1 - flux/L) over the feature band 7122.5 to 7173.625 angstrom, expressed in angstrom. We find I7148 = 2.08 angstrom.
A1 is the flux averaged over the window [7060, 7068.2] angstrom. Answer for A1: 18.2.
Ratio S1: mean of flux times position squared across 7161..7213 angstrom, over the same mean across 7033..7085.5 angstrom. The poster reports 1.05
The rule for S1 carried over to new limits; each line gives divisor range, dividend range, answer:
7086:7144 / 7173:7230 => 1.04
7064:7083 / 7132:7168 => 1.00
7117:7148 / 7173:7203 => 1.06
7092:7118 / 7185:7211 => 1.07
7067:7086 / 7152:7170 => 1.00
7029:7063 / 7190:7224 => 1.04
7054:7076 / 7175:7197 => 1.07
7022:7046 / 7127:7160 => 0.97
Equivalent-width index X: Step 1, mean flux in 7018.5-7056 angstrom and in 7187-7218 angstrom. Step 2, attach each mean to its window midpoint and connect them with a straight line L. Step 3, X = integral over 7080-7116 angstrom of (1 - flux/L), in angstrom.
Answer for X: 0.65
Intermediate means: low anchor 18.2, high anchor 18.2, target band 17.9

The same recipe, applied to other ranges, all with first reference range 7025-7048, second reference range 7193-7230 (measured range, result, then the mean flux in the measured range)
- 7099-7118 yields 0.7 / 17.6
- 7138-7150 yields 0.4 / 17.6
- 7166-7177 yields 0.2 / 17.8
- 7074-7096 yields 0.5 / 18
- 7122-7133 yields 0.4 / 17.6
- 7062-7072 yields 0.2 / 18.2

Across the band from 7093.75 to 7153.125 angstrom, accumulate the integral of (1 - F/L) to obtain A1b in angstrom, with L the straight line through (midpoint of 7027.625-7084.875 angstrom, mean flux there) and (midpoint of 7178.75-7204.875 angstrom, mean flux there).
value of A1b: 2.1 angstrom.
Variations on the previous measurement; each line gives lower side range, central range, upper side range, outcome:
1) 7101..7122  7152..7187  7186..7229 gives 0.0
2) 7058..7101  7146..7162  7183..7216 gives 0.8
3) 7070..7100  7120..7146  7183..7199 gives 0.9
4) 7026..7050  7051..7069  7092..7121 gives 0.5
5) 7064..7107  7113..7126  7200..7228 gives 0.2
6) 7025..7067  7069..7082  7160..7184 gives 0.3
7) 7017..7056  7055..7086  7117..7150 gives 0.3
